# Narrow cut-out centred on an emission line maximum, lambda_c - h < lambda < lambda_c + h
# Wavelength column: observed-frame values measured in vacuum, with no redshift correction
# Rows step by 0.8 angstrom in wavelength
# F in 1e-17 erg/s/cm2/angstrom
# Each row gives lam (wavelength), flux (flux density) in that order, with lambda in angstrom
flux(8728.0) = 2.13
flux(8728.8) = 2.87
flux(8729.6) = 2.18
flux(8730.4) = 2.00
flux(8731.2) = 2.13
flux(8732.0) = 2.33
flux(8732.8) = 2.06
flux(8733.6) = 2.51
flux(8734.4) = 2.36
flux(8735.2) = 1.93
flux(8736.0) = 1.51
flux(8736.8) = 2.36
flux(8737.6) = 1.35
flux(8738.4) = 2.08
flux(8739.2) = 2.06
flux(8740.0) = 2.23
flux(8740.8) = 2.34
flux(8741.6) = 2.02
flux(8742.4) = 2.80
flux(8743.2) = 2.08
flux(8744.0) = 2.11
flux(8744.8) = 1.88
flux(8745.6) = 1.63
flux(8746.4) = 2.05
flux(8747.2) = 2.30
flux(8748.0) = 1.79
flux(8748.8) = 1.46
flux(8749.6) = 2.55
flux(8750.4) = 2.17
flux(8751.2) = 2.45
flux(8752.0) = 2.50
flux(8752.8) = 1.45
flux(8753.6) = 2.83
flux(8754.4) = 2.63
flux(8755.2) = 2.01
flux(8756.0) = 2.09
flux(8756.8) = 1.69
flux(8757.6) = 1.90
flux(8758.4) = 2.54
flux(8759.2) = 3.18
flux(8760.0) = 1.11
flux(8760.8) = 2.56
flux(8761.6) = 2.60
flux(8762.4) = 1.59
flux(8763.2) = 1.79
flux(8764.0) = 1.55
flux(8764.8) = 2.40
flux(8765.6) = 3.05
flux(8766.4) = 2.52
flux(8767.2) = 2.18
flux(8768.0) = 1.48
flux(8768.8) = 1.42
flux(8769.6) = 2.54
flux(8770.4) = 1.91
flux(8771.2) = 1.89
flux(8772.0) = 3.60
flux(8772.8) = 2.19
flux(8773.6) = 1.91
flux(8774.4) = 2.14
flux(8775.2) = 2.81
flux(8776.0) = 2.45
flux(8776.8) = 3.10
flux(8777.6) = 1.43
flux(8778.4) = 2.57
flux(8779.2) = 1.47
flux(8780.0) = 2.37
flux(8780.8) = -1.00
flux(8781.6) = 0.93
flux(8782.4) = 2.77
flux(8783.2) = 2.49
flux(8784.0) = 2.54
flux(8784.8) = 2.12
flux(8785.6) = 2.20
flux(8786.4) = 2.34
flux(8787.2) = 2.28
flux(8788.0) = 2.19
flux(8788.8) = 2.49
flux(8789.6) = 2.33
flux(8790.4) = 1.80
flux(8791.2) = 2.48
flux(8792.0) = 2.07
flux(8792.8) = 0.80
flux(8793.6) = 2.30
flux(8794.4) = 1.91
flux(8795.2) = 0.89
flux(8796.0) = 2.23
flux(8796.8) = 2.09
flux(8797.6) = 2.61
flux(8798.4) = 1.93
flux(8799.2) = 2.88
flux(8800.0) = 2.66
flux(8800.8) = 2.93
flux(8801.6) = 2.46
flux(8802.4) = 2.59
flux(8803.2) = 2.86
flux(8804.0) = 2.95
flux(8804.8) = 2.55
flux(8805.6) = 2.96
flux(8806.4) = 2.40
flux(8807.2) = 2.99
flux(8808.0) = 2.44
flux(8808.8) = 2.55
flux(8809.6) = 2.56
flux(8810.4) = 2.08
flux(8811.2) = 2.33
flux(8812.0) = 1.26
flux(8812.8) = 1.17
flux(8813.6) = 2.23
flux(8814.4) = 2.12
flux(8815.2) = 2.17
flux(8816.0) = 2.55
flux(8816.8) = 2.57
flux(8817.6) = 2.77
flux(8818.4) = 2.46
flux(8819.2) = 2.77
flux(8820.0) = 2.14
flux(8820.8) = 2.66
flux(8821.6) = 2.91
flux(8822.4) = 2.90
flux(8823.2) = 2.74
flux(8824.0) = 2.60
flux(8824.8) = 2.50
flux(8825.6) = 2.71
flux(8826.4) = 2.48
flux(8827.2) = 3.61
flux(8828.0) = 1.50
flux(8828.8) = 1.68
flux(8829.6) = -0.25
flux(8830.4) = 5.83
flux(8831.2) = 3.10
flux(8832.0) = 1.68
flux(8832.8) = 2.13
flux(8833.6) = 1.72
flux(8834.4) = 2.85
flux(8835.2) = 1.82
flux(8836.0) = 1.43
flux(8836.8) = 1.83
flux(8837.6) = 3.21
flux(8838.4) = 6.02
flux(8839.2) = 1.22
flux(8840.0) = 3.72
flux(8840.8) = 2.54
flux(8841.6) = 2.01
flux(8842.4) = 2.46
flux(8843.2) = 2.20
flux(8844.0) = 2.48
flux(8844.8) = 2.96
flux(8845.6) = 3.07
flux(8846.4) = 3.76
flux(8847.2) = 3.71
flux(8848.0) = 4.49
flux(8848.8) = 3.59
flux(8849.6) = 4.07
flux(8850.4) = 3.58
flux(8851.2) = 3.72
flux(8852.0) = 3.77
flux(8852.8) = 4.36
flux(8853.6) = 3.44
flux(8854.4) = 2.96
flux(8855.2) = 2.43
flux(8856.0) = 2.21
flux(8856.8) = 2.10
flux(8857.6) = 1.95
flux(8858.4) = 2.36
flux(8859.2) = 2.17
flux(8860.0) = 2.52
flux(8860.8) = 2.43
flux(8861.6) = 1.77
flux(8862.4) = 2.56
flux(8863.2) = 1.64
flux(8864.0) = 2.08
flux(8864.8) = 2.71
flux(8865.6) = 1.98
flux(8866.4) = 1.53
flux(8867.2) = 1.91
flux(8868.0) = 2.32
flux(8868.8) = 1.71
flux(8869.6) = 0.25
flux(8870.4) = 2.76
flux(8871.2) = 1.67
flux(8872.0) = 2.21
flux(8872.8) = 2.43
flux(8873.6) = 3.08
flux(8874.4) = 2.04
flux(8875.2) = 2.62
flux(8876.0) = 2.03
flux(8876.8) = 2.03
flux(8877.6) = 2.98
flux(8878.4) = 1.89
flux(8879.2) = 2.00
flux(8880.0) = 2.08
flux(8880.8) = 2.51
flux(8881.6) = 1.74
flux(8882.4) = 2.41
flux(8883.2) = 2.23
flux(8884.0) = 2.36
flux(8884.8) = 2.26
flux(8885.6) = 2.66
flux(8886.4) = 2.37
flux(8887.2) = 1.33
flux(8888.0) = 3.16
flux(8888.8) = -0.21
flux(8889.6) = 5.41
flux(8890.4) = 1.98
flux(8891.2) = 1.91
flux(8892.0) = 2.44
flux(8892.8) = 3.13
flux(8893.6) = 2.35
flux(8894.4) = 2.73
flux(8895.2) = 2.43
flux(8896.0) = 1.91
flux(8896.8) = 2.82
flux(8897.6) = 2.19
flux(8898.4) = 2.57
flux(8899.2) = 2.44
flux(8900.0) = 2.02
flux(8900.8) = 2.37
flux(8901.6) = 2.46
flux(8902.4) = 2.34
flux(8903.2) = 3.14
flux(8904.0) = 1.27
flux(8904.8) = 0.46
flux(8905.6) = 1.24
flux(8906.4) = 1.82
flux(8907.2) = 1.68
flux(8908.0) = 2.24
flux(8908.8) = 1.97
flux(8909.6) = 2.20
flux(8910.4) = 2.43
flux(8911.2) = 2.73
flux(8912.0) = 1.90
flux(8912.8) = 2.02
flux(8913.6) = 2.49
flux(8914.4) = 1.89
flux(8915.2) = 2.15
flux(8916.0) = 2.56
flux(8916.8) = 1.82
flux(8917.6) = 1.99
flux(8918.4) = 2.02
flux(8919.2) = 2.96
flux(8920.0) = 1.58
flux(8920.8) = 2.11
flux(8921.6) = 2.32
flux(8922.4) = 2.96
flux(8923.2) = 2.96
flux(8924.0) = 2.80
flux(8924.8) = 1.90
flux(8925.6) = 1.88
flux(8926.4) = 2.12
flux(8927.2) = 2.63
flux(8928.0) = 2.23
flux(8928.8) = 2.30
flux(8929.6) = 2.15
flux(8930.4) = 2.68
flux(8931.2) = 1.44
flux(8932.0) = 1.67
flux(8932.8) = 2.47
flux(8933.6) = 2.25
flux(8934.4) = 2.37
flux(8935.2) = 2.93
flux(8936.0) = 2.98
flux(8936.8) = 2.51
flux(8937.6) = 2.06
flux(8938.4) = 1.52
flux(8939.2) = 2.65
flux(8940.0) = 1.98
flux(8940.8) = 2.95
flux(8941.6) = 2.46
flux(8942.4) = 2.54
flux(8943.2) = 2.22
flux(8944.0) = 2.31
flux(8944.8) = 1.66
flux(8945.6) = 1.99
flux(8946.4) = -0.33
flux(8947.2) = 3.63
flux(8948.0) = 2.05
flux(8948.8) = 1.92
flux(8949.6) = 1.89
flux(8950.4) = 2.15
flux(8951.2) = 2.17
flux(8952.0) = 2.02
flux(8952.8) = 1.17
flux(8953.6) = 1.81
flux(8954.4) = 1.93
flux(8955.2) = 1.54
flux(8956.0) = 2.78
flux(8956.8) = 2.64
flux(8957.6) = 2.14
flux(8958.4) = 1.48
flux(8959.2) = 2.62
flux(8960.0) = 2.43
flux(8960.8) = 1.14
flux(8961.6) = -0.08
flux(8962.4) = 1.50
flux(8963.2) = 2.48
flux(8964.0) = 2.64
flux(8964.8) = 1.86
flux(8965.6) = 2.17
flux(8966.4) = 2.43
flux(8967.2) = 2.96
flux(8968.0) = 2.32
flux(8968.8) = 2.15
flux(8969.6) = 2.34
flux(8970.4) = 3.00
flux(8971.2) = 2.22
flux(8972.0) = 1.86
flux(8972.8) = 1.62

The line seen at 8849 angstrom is [N II] 6583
